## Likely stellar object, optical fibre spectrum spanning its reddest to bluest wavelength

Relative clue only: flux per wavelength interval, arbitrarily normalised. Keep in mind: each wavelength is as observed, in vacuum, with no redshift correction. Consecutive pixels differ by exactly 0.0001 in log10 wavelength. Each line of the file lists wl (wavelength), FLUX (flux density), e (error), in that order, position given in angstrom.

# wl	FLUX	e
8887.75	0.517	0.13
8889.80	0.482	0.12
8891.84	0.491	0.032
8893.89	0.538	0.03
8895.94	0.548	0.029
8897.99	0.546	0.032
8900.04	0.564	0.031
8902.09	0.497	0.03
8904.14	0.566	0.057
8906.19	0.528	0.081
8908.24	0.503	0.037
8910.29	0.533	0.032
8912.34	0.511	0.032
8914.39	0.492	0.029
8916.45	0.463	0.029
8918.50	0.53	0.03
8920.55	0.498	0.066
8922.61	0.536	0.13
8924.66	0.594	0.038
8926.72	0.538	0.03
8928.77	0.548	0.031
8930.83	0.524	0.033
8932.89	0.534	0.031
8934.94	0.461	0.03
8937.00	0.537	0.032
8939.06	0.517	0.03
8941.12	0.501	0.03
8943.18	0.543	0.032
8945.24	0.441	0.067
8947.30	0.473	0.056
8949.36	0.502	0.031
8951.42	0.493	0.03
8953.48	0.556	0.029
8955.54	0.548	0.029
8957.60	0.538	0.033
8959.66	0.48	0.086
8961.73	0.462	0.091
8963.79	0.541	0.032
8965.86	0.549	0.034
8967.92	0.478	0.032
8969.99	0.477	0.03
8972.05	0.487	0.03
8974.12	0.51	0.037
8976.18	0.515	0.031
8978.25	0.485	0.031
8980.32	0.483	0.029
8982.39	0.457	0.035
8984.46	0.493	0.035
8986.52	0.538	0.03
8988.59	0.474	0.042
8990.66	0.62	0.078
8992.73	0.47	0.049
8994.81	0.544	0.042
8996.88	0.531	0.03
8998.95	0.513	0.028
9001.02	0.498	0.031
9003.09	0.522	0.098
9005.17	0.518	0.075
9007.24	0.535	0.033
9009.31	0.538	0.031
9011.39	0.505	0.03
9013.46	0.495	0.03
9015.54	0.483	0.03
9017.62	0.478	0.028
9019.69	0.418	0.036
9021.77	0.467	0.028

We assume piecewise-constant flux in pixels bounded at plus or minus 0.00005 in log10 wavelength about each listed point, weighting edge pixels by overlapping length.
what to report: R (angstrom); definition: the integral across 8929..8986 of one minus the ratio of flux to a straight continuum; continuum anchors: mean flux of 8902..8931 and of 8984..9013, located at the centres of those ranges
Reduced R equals 2.1 angstrom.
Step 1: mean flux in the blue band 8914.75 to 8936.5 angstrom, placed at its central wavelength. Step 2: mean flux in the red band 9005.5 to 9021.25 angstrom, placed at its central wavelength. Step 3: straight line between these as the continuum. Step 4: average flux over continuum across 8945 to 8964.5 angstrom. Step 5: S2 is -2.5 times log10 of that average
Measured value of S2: 0.015 mag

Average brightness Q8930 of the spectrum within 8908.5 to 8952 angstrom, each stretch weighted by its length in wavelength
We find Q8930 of 0.513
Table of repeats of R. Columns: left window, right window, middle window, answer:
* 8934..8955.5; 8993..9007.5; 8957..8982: 0.6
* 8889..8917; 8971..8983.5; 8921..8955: -0.9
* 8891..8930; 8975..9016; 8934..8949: 0.7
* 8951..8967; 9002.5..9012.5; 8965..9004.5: 1.1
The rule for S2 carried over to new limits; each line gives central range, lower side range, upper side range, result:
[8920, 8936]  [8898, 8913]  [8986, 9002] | 0.00 mag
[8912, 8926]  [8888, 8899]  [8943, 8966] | -0.01 mag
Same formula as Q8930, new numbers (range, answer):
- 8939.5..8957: 0.508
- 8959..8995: 0.503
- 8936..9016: 0.509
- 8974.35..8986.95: 0.494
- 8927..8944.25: 0.521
